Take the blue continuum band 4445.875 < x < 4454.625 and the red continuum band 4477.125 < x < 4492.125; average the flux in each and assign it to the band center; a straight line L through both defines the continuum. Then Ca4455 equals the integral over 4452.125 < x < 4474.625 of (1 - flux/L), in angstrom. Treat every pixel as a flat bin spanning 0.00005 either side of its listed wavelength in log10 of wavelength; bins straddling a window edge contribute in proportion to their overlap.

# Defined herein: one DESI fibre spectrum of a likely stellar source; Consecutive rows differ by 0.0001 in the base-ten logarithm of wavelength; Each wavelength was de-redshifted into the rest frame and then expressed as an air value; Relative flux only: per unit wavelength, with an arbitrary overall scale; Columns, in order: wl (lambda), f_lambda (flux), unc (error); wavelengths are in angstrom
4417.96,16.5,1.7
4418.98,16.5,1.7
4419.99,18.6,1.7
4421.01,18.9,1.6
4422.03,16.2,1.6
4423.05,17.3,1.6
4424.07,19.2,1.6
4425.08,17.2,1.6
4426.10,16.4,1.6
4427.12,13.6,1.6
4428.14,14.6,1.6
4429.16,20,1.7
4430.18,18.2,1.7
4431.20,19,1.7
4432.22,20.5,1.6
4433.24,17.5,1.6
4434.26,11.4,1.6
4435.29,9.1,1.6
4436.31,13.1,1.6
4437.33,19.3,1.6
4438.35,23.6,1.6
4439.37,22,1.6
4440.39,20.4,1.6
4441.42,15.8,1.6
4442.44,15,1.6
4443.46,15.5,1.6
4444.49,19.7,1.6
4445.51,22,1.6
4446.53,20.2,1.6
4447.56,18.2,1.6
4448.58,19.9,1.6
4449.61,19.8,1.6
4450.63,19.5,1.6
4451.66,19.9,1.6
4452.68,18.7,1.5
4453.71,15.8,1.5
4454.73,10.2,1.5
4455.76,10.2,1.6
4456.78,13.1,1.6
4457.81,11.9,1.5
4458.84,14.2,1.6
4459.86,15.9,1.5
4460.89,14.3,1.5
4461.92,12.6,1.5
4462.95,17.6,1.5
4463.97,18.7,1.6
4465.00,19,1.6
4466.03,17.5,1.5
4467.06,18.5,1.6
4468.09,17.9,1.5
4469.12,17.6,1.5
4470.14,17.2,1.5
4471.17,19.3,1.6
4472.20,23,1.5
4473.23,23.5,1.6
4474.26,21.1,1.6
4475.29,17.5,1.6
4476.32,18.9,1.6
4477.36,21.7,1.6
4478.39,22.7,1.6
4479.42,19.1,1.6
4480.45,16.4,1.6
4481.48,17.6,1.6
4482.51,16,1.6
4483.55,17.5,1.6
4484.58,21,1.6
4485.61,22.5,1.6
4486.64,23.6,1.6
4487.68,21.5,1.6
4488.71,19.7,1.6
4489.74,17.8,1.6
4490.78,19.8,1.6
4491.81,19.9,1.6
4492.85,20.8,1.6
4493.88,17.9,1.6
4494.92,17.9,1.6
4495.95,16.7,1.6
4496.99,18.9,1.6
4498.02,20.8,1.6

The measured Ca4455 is 2.83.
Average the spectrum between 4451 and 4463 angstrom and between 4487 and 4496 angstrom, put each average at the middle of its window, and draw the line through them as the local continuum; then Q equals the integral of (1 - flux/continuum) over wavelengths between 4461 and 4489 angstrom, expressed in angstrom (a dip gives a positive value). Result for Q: -3.6 angstrom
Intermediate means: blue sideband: 14.5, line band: 19.2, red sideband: 19.3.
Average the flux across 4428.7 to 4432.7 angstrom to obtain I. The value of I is 19.4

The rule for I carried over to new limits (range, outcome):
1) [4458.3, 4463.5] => 14.9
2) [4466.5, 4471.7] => 18.1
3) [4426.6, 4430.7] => 16.6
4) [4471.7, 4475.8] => 21.3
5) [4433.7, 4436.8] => 11.3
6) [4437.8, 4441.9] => 20.5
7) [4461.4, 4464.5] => 16.3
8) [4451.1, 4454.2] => 18.1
